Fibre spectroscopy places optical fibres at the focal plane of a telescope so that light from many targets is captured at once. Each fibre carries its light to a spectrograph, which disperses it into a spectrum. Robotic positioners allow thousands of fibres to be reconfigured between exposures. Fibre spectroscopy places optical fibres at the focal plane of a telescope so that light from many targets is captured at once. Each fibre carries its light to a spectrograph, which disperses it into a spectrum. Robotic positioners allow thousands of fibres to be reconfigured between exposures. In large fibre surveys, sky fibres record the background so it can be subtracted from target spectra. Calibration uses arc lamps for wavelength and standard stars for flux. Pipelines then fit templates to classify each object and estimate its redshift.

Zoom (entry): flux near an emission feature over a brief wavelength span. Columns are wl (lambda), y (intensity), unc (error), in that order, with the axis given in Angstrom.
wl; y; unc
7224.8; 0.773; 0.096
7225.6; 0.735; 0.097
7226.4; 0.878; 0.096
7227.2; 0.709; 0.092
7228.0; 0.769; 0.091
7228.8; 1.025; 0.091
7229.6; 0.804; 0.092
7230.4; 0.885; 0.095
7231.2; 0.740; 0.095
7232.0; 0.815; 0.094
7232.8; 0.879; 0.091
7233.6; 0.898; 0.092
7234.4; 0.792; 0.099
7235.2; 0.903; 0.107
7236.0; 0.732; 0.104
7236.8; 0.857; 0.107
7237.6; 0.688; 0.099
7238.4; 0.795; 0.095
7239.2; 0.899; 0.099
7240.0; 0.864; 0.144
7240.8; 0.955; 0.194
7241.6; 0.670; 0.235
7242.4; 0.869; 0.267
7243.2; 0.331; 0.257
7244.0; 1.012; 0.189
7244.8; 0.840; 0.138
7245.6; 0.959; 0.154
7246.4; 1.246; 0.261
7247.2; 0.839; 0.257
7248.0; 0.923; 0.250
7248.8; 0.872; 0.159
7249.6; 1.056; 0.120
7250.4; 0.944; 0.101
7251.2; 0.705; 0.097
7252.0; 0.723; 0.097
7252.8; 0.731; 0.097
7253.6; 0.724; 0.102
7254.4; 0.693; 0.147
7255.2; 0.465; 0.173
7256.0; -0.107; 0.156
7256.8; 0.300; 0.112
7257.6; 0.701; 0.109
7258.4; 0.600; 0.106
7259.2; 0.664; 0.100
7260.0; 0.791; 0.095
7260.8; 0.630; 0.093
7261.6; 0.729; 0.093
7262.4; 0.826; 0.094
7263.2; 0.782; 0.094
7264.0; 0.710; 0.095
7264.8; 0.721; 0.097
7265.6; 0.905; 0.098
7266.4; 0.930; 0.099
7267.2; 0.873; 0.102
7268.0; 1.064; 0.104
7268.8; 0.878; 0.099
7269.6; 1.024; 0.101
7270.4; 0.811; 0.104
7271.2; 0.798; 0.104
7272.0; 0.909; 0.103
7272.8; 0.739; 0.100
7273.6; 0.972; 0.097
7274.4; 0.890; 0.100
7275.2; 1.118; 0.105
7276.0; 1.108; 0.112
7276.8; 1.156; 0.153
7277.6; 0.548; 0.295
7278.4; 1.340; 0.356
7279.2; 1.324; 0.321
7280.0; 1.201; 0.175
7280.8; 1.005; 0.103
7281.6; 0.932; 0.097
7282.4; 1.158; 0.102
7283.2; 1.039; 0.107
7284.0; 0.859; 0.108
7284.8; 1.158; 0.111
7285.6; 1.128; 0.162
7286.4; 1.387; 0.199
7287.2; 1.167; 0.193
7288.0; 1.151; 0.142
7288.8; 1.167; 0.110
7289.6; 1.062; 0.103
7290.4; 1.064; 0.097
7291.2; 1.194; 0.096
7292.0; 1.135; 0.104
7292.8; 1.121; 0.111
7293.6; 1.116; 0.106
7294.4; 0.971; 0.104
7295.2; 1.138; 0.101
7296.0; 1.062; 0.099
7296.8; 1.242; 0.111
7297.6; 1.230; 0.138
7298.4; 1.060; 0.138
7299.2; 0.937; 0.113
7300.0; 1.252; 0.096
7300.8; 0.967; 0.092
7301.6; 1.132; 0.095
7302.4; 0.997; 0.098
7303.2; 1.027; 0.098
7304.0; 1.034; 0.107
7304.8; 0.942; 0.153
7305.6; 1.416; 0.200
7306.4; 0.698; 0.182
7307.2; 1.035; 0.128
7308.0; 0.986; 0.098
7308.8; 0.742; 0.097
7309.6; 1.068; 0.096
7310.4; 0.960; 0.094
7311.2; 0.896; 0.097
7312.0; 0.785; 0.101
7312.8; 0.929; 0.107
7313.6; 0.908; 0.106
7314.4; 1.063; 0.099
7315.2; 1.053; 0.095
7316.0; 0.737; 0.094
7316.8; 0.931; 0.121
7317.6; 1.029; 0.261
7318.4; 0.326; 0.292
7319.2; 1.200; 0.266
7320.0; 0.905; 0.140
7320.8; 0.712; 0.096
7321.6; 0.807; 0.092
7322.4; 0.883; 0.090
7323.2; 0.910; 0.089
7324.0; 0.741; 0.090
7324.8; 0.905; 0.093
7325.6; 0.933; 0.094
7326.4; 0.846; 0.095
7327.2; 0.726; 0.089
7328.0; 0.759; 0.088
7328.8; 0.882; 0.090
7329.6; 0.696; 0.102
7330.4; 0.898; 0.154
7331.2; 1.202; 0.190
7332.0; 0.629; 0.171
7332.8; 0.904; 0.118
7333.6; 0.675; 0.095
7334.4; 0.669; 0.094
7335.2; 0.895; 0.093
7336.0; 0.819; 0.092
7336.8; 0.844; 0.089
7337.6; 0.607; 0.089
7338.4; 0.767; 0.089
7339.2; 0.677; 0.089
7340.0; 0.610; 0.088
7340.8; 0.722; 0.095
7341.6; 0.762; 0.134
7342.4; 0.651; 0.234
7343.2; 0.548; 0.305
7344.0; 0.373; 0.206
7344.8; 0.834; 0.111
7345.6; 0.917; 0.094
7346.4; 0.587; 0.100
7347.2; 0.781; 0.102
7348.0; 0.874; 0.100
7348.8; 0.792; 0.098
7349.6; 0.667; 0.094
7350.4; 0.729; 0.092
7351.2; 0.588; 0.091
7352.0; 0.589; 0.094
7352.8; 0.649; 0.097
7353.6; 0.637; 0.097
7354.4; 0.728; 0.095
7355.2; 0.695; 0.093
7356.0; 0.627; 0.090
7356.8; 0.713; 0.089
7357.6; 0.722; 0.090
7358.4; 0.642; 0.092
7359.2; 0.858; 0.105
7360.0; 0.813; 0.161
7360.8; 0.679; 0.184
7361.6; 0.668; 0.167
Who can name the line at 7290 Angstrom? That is C III]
